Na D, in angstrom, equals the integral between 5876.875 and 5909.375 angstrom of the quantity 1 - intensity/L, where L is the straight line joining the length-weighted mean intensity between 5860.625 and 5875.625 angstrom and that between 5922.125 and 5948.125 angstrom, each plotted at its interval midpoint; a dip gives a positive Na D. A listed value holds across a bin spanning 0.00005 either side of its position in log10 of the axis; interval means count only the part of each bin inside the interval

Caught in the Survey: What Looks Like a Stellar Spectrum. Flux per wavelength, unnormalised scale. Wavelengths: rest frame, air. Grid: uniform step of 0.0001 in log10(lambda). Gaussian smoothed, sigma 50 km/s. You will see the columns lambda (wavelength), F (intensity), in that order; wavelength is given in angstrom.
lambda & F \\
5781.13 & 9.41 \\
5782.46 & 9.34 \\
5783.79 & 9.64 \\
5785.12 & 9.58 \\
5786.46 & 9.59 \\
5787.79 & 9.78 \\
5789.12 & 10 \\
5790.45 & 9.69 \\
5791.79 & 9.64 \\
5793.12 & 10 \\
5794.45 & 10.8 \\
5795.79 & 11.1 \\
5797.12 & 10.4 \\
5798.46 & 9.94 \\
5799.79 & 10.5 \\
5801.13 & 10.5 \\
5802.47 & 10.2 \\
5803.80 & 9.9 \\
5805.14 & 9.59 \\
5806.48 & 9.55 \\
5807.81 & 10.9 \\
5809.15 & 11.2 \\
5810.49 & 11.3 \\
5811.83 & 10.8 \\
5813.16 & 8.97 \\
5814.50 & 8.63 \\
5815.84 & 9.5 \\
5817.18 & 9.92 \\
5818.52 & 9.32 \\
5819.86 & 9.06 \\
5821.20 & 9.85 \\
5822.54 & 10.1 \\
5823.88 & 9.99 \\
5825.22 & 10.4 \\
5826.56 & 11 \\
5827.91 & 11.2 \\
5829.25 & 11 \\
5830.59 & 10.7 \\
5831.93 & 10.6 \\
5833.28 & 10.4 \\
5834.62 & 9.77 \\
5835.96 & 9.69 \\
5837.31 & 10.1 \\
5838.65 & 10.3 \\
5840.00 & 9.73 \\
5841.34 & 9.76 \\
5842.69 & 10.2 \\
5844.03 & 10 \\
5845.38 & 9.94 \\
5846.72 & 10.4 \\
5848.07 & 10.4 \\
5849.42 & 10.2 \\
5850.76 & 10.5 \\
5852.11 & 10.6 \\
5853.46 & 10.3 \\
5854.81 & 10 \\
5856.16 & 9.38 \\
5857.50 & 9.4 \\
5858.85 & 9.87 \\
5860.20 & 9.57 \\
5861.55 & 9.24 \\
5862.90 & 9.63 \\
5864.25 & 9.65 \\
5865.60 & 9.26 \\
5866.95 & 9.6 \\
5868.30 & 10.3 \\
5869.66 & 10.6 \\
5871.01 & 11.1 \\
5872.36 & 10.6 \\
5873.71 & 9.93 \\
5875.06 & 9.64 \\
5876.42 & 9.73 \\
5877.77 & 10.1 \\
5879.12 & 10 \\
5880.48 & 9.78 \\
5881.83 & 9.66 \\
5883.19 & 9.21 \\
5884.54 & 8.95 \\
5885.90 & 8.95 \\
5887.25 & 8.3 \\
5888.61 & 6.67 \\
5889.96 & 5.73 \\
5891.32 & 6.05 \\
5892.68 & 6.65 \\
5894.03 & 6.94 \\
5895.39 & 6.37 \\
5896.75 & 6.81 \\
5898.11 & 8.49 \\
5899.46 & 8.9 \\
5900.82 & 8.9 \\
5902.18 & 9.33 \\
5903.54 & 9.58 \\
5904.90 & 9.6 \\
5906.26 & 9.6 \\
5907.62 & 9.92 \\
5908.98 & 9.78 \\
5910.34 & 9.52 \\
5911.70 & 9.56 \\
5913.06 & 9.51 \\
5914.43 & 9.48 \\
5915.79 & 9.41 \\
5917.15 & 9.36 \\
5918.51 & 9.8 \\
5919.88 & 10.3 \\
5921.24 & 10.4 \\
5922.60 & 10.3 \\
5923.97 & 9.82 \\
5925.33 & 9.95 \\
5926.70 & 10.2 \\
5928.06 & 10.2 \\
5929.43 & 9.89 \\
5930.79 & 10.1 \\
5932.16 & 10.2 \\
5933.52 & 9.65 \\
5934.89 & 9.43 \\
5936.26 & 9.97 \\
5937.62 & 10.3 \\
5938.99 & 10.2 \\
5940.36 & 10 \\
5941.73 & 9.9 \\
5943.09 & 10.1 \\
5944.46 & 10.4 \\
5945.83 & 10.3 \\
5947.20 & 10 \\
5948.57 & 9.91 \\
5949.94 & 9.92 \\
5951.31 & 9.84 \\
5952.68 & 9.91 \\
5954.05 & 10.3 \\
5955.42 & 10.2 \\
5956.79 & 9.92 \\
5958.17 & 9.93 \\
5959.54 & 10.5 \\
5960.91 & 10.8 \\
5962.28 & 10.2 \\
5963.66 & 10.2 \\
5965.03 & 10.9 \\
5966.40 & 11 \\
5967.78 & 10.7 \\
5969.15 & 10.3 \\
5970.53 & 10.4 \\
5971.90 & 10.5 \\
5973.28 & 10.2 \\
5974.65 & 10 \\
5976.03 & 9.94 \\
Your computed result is 4.8 angstrom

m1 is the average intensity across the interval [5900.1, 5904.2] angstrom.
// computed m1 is 9.26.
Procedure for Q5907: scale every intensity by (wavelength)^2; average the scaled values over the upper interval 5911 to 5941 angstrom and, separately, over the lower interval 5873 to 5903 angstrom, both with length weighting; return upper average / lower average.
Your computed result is 1.19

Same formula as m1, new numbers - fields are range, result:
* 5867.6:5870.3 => 10.4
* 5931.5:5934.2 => 9.95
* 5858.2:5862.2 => 9.56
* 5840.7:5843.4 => 9.99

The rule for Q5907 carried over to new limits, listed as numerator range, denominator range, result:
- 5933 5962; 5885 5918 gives 1.21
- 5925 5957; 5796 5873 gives 1.03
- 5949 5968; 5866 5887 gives 1.08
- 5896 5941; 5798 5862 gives 0.98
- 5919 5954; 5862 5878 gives 1.03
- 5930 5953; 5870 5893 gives 1.14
